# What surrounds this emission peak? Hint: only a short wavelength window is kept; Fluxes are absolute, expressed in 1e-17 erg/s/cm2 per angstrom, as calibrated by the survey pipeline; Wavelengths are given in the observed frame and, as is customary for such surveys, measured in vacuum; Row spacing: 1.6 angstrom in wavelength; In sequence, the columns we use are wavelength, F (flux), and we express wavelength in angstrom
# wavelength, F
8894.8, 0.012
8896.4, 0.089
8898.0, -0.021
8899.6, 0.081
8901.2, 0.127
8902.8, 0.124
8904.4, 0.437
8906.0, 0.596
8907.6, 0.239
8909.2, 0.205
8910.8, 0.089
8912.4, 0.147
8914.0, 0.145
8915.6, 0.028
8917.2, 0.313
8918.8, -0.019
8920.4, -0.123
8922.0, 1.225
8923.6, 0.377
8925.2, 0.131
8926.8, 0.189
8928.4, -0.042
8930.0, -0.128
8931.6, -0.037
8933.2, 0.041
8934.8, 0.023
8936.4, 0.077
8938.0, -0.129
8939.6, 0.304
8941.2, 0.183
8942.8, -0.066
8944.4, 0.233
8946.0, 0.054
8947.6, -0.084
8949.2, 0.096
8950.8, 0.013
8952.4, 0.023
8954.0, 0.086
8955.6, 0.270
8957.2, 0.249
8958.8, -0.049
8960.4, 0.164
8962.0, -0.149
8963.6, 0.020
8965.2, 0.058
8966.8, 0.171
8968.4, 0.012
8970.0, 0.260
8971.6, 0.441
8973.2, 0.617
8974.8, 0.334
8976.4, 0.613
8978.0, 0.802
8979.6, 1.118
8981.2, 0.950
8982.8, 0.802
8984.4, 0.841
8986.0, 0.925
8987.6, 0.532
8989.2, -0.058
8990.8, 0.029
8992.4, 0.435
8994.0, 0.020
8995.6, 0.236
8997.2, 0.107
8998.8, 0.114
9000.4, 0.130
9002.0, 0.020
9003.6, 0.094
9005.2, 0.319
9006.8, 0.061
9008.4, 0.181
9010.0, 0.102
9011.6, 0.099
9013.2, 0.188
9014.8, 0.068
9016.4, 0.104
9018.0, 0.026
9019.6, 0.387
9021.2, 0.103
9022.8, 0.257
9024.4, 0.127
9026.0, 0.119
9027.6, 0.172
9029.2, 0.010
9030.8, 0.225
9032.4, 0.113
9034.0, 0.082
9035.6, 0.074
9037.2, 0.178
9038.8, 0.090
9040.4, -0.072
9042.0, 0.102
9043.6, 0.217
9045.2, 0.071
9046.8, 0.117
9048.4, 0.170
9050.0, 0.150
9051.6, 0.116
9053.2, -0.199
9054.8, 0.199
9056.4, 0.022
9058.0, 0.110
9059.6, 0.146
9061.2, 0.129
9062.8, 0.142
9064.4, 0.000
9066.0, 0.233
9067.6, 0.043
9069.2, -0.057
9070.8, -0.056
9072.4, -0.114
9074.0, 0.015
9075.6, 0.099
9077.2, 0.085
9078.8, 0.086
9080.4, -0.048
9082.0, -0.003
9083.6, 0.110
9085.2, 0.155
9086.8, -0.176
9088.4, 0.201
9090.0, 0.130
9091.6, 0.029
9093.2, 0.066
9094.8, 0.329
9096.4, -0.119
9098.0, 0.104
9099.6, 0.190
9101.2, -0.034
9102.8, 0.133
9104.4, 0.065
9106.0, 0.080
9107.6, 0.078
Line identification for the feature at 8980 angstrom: [O II] 3727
